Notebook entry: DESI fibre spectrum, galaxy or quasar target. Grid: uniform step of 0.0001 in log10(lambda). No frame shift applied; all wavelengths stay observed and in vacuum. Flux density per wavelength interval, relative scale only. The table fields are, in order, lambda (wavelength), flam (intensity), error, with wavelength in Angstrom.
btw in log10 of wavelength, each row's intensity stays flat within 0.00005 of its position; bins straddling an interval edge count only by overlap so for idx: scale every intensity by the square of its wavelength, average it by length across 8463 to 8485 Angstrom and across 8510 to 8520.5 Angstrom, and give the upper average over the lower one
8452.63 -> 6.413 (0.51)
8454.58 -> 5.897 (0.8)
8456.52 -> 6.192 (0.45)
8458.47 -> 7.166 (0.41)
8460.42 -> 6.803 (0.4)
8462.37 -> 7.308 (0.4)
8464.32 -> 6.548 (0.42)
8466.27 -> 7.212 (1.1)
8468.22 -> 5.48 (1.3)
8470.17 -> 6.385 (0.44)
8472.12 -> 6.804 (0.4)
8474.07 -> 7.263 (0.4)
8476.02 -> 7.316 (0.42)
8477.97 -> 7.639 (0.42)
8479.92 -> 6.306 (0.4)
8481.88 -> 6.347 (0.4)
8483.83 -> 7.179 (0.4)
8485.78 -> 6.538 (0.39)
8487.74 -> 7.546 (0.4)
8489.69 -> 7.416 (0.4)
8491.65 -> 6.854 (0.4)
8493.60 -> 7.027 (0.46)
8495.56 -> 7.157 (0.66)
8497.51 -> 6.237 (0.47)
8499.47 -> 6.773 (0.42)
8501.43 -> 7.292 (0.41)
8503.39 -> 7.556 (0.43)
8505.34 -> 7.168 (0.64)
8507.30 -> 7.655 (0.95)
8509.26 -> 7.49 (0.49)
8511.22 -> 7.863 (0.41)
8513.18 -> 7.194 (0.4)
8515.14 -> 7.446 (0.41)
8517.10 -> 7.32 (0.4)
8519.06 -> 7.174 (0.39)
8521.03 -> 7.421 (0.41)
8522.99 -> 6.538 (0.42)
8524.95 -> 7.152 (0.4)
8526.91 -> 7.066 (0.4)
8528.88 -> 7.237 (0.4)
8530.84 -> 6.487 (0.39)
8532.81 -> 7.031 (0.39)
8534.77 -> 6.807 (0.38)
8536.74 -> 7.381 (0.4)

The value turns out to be 1.1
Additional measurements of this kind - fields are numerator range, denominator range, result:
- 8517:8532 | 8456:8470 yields 1.07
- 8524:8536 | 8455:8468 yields 1.05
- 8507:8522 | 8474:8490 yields 1.06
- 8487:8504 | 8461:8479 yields 1.03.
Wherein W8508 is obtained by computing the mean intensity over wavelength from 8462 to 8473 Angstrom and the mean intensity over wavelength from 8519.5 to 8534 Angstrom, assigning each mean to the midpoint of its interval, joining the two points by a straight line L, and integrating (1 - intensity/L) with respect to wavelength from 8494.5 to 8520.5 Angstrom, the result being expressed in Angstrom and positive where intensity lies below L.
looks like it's -1.5 Angstrom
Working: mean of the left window 6.58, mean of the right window 6.99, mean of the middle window 7.26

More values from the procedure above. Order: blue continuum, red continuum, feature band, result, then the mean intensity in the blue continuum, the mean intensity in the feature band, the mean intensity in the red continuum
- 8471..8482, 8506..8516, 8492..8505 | 0.6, 6.98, 7.01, 7.52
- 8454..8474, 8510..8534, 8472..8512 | -1.4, 6.62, 7.12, 7.16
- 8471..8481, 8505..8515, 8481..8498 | 0.7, 7.05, 6.95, 7.49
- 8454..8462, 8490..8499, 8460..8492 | -0.7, 6.61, 6.88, 6.86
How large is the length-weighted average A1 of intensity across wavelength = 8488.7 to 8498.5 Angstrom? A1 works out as 6.94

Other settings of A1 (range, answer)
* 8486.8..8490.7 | 7.48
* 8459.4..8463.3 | 7.05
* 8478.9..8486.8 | 6.6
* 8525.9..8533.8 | 6.96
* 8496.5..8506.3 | 7.01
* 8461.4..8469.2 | 6.63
